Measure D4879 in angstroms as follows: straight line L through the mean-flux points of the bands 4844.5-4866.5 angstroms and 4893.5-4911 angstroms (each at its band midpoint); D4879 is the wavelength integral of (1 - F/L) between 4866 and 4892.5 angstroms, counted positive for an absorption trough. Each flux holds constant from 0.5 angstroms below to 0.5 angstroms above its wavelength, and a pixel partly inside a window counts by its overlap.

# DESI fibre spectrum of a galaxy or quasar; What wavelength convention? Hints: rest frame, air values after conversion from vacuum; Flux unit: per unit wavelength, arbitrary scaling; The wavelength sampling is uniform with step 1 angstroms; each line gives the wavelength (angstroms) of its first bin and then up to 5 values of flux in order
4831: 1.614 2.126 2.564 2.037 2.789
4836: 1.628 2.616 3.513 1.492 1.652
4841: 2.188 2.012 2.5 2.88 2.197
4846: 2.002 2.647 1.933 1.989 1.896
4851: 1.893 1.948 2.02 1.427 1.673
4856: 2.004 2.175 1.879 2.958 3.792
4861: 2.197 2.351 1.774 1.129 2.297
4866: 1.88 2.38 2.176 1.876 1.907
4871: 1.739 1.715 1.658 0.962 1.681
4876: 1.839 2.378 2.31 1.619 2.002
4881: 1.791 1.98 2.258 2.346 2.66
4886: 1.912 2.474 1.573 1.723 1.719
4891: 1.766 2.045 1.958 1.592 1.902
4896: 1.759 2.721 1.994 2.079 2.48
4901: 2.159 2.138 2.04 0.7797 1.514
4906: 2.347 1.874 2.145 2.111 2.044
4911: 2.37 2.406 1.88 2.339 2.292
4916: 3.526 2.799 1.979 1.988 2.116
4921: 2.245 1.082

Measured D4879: 1.3 angstroms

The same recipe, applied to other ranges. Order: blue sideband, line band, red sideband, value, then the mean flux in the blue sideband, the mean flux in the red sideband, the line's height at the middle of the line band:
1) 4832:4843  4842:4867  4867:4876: -1.78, 2.25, 1.76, 2.01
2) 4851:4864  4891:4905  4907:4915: 1.38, 2.13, 2.17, 2.16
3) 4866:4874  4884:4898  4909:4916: 0.54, 1.86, 2.31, 2.08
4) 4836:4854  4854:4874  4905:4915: 1.10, 2.16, 2.14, 2.16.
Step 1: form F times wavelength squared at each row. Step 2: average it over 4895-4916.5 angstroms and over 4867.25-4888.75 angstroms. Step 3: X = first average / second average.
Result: 1.11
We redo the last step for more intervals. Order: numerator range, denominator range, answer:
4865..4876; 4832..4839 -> 0.76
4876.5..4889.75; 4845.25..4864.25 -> 1.00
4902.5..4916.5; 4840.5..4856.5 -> 1.05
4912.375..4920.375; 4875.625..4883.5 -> 1.19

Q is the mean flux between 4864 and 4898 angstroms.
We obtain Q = 1.95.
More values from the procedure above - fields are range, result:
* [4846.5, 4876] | 2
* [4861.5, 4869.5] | 1.98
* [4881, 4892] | 2.03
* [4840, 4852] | 2.16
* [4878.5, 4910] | 1.98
